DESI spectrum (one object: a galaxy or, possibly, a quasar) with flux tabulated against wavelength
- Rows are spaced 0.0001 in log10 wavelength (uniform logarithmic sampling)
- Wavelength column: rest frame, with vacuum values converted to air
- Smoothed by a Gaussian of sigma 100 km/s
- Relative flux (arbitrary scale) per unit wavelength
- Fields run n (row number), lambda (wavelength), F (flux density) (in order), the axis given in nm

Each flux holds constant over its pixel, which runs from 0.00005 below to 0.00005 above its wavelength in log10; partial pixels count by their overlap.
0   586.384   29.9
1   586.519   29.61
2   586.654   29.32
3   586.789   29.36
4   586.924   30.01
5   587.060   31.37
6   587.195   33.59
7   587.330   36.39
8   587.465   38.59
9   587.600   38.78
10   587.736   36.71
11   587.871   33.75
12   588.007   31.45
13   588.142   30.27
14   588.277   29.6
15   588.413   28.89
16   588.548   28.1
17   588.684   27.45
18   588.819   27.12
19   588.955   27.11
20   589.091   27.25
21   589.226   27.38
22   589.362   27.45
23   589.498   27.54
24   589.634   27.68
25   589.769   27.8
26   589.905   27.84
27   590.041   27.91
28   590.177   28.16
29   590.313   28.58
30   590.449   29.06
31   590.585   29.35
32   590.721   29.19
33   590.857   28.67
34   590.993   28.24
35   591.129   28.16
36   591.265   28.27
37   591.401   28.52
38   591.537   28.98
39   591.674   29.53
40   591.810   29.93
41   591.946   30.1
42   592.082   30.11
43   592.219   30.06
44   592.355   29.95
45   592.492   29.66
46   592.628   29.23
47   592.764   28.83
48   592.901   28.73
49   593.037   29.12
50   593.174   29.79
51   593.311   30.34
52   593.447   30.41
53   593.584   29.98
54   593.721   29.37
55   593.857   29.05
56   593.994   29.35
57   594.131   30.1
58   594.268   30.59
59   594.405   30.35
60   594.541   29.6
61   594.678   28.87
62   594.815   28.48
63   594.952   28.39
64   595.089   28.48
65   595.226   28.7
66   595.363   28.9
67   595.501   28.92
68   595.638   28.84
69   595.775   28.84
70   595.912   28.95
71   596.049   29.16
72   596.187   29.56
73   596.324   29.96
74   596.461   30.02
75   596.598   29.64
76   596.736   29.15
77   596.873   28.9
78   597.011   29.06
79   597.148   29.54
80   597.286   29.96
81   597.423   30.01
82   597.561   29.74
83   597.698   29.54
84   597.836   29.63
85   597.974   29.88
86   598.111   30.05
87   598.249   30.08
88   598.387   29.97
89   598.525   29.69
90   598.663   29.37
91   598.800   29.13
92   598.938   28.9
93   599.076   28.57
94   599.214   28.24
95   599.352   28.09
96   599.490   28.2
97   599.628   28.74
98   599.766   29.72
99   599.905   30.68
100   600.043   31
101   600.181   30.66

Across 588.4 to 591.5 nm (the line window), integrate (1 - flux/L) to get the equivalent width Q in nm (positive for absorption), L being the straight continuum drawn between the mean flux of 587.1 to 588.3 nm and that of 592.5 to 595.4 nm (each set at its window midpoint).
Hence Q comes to 0.432 nm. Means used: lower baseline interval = 34.5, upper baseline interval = 29.4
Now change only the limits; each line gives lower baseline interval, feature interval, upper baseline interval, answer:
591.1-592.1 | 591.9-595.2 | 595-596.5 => -0.04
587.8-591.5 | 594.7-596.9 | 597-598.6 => 0.03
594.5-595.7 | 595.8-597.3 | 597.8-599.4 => -0.02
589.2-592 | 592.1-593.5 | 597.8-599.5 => -0.04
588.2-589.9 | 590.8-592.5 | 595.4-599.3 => -0.06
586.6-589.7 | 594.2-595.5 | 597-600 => 0.03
